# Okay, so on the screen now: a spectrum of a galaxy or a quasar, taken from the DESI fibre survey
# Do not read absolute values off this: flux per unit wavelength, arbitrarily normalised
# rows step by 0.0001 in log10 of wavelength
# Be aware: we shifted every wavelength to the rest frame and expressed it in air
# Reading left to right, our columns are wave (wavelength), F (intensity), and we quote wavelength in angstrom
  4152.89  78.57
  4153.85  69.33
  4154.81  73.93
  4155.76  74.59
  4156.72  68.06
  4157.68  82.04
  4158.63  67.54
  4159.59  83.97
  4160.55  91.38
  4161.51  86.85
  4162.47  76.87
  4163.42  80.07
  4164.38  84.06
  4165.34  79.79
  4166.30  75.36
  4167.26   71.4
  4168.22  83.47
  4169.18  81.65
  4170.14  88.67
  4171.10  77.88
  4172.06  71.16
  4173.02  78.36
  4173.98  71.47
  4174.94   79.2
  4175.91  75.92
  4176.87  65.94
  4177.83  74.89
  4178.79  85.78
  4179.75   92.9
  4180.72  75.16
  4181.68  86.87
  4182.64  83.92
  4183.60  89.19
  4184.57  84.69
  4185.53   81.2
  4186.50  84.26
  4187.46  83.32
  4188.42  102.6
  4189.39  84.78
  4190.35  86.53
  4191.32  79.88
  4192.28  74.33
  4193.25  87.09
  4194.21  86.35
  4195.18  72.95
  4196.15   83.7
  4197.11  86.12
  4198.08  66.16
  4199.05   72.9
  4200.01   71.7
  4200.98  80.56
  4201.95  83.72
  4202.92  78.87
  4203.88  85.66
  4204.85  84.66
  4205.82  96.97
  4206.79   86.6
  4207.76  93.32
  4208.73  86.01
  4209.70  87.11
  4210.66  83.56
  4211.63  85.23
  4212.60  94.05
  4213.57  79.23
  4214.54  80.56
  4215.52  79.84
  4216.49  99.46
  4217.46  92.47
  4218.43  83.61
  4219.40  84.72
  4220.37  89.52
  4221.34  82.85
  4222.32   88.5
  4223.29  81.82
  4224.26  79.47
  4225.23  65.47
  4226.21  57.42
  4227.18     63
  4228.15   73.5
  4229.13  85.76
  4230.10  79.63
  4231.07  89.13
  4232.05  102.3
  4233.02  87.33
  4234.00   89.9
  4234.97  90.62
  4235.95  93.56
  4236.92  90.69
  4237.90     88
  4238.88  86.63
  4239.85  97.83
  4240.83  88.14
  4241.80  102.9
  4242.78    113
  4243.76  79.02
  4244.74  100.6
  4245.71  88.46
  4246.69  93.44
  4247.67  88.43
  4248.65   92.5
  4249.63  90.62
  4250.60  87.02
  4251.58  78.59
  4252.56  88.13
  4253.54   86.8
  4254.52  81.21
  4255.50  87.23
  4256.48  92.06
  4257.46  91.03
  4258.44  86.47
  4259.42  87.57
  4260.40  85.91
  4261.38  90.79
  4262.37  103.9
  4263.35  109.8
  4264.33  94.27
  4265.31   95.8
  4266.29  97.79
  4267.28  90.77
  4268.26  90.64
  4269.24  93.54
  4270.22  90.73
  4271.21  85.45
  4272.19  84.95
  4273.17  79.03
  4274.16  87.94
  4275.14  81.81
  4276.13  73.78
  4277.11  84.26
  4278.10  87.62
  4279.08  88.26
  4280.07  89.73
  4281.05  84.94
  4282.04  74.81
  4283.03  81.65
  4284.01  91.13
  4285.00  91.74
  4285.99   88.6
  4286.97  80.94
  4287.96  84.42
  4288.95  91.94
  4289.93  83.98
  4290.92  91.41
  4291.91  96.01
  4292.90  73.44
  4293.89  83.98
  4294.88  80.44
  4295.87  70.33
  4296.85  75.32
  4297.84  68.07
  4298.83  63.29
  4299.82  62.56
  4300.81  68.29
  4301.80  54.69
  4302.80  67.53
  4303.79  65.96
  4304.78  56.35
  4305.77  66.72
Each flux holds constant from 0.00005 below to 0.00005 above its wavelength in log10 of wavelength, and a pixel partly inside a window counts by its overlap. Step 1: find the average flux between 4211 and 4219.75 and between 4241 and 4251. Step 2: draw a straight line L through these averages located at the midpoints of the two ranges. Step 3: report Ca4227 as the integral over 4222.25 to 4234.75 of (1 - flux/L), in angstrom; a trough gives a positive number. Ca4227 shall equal 1.3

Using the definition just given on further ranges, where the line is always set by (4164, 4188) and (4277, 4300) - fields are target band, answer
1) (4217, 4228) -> 0.32 angstrom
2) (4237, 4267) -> -3.73 angstrom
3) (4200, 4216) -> -0.81 angstrom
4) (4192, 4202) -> 0.26 angstrom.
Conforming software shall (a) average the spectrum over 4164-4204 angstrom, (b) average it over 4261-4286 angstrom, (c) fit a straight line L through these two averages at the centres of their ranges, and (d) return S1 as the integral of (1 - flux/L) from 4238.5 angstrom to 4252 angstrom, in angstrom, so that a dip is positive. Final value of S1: -0.90 angstrom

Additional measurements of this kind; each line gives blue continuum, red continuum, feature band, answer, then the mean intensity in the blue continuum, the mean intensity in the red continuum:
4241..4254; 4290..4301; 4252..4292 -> -2.3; 91.4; 76.3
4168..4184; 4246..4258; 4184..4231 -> 0.4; 80.1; 88.1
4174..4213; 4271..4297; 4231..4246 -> -1.7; 83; 84.1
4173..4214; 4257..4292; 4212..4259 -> -0.6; 82.7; 88.6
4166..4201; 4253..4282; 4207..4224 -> -0.6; 80.5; 88.9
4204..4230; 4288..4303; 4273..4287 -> -1.3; 83.2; 75.8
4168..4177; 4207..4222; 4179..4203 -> -0.3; 77.6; 86.8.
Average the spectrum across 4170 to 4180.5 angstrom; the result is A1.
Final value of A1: 77.9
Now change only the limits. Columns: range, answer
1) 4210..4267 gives 88.1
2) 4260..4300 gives 85.7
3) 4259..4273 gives 92.7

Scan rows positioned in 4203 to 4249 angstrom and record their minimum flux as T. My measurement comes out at 57.42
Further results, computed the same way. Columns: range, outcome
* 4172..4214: 65.94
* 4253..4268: 81.21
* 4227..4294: 63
